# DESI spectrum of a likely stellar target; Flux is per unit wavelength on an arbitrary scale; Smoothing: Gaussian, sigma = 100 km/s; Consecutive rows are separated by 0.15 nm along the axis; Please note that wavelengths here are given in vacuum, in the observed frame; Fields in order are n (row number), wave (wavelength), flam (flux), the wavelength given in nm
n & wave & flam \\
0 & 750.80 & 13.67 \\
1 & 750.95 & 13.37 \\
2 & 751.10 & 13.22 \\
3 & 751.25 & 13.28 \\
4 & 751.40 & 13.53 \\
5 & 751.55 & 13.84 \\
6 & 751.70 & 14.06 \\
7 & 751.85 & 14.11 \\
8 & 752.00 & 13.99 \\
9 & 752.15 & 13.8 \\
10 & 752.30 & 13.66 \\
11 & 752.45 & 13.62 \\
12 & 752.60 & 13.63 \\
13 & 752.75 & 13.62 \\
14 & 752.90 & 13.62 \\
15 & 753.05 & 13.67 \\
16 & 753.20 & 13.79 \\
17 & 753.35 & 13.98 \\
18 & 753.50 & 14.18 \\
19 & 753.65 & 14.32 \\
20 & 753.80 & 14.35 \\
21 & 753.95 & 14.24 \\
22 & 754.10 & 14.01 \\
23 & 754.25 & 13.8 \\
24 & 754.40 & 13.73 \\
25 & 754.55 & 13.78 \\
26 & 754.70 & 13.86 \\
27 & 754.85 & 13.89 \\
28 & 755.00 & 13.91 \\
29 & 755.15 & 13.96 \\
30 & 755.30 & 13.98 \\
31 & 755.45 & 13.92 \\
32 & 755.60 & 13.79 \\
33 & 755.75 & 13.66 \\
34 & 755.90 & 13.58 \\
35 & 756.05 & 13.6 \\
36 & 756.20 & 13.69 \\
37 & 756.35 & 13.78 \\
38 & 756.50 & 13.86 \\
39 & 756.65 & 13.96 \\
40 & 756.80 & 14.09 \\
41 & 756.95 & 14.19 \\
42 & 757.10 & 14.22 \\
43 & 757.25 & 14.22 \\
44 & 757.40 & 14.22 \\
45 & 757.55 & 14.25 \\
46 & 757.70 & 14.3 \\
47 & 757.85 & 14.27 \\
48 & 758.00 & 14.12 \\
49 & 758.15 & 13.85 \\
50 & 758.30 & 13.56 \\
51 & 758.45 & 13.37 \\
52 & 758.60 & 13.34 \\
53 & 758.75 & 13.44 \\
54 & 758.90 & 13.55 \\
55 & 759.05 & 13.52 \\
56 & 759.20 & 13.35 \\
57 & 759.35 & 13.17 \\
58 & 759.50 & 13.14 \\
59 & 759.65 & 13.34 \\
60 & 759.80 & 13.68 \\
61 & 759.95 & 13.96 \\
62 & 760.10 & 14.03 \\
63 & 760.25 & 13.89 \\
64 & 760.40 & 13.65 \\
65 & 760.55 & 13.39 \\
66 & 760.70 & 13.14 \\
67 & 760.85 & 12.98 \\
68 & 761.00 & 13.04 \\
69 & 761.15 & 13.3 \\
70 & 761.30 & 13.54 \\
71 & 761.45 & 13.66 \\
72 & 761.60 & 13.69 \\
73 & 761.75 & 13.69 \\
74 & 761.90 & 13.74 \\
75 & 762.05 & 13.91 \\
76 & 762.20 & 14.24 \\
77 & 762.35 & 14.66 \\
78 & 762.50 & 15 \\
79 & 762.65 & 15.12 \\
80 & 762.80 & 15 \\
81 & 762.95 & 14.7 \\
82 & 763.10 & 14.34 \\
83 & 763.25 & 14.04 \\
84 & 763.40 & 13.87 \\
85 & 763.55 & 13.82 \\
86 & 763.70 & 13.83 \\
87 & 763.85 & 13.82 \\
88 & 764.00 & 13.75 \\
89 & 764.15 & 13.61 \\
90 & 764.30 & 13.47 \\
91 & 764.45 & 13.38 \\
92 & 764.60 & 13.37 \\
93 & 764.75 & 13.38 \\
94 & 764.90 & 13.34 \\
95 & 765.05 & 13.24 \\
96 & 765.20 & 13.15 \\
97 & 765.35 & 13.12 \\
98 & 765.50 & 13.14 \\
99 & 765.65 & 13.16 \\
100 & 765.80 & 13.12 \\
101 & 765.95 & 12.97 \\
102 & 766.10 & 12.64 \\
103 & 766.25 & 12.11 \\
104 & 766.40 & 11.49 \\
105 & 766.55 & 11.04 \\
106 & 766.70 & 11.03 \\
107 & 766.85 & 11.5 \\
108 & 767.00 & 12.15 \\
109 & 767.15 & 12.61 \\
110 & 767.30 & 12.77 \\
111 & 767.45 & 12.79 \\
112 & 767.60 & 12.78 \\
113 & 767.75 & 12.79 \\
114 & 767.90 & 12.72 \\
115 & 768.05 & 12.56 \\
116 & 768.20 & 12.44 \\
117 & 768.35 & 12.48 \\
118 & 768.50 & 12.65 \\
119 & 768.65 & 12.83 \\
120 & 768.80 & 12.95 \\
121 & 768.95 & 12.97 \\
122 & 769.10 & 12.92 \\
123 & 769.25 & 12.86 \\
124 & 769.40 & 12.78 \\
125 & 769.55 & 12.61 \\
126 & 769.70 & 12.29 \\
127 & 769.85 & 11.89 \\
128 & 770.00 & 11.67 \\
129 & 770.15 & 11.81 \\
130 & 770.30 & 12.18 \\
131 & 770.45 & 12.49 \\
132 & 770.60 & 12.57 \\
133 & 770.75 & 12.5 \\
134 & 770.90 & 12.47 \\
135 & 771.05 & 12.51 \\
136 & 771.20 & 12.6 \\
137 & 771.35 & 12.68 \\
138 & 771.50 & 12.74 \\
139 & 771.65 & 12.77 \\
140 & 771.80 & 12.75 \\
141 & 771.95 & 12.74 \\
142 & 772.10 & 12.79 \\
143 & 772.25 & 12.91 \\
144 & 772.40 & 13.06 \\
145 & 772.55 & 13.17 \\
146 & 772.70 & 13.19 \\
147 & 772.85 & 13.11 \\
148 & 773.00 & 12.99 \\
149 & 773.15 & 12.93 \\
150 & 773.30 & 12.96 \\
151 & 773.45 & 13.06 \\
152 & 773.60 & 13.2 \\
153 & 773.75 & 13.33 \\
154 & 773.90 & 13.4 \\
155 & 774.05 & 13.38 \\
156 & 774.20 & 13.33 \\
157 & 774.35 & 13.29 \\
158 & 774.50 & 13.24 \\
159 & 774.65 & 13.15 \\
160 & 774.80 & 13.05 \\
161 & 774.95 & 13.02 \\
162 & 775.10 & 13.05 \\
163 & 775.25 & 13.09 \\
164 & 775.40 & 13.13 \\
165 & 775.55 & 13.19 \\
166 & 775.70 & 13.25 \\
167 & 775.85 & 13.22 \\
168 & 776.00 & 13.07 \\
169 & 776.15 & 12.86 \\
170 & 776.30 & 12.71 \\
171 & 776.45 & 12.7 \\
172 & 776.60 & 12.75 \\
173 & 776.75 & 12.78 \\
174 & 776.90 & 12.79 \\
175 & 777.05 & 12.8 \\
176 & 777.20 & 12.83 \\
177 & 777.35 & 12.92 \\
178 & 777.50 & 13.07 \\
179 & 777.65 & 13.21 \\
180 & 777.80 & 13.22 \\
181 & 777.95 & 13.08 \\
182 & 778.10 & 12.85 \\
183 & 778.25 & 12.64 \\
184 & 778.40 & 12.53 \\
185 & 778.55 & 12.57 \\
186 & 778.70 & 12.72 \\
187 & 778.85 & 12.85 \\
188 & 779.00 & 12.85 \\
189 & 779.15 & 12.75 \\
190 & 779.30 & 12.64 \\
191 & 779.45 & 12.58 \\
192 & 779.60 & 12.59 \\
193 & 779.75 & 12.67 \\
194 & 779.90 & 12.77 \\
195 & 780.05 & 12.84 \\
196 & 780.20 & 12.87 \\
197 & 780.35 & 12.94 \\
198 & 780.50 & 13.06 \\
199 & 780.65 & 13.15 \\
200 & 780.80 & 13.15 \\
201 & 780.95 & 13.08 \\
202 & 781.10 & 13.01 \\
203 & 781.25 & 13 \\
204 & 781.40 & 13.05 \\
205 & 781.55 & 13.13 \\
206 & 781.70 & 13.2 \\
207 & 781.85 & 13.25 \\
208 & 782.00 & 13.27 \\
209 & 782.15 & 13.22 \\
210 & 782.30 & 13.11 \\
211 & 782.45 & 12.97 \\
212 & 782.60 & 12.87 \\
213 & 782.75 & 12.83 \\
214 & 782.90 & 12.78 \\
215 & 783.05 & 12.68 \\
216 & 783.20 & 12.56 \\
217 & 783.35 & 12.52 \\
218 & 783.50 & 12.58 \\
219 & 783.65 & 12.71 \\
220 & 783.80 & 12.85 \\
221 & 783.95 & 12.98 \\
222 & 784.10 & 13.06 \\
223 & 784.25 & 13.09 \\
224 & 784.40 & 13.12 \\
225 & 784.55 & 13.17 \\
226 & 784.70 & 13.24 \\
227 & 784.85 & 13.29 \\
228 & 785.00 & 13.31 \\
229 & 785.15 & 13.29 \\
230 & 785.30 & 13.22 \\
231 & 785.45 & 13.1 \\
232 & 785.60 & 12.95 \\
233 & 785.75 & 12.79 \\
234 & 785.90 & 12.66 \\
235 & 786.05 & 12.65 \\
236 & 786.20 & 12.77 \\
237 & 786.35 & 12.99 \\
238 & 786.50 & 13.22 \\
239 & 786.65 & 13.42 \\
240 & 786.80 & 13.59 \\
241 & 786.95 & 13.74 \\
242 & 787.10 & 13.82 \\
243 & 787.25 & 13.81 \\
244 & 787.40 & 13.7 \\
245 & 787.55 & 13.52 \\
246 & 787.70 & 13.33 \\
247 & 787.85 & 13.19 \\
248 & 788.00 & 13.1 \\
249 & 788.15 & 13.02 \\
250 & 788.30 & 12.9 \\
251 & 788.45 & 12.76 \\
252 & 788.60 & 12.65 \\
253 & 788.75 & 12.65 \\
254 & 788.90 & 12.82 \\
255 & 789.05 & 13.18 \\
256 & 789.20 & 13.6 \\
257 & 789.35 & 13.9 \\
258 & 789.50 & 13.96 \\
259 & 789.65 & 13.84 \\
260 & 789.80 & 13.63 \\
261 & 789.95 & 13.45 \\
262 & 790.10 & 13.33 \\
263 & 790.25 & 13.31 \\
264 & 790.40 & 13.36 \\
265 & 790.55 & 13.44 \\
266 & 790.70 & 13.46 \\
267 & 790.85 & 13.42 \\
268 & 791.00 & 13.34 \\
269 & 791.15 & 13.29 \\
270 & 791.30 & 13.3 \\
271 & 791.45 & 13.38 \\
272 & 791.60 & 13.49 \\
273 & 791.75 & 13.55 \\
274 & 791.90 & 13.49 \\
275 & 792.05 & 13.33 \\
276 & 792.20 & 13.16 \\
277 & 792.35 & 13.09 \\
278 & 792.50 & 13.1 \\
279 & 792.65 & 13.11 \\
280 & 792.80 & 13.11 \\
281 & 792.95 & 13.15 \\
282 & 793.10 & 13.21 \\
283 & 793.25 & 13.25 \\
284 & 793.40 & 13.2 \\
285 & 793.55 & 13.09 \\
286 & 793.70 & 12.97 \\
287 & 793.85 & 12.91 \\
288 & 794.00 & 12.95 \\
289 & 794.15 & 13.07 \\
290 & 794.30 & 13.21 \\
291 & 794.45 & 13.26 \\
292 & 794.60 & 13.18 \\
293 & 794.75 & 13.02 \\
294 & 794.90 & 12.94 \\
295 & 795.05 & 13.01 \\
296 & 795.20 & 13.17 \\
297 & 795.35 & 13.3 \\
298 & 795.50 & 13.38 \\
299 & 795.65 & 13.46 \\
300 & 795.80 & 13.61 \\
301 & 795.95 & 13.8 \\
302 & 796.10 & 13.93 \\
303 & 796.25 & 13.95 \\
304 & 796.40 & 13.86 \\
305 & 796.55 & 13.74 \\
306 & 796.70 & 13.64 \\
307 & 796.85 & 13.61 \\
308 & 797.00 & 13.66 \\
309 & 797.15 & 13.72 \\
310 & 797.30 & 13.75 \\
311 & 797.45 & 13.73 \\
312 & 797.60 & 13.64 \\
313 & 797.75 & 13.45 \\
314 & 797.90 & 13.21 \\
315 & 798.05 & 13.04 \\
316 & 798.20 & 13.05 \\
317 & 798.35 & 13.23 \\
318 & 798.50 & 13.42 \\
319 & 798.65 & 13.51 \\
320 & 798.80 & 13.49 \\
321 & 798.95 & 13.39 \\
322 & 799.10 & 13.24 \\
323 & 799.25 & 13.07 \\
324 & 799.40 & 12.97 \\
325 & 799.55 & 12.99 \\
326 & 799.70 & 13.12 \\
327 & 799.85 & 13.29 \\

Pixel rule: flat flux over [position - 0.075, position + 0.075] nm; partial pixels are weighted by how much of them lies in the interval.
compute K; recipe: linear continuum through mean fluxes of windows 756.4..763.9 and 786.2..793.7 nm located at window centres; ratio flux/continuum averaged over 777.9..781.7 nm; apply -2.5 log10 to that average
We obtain 0.05 mag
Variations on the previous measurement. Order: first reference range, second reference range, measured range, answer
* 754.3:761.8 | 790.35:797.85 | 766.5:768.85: 0.103 mag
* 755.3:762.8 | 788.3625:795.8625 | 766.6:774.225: 0.078 mag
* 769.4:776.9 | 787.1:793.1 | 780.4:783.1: 0.003 mag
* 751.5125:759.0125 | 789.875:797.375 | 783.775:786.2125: 0.035 mag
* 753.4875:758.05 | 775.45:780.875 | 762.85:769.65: 0.042 mag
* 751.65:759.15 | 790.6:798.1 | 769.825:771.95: 0.103 mag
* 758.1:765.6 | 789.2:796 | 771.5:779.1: 0.044 mag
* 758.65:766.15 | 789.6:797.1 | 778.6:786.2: 0.042 mag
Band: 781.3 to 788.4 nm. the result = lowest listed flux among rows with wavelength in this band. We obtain 12.52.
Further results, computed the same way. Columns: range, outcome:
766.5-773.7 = 11.03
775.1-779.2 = 12.53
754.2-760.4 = 13.14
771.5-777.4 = 12.7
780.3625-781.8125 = 13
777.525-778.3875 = 12.64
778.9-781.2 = 12.58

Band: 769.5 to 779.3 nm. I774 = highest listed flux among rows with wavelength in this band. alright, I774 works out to 13.4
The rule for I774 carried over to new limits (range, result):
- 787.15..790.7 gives 13.96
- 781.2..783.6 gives 13.27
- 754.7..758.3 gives 14.3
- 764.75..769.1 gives 13.38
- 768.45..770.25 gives 12.97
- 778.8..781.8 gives 13.2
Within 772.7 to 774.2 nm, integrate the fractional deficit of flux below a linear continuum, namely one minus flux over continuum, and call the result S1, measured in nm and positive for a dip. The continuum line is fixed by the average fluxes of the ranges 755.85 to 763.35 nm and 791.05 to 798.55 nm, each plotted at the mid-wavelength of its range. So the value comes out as 0.05 nm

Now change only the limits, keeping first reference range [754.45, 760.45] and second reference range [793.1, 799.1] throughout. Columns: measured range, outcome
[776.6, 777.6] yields 0.05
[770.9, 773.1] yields 0.13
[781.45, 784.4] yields 0.13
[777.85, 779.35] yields 0.09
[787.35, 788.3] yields 0.01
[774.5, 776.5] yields 0.08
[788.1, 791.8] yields 0.03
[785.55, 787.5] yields 0.03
